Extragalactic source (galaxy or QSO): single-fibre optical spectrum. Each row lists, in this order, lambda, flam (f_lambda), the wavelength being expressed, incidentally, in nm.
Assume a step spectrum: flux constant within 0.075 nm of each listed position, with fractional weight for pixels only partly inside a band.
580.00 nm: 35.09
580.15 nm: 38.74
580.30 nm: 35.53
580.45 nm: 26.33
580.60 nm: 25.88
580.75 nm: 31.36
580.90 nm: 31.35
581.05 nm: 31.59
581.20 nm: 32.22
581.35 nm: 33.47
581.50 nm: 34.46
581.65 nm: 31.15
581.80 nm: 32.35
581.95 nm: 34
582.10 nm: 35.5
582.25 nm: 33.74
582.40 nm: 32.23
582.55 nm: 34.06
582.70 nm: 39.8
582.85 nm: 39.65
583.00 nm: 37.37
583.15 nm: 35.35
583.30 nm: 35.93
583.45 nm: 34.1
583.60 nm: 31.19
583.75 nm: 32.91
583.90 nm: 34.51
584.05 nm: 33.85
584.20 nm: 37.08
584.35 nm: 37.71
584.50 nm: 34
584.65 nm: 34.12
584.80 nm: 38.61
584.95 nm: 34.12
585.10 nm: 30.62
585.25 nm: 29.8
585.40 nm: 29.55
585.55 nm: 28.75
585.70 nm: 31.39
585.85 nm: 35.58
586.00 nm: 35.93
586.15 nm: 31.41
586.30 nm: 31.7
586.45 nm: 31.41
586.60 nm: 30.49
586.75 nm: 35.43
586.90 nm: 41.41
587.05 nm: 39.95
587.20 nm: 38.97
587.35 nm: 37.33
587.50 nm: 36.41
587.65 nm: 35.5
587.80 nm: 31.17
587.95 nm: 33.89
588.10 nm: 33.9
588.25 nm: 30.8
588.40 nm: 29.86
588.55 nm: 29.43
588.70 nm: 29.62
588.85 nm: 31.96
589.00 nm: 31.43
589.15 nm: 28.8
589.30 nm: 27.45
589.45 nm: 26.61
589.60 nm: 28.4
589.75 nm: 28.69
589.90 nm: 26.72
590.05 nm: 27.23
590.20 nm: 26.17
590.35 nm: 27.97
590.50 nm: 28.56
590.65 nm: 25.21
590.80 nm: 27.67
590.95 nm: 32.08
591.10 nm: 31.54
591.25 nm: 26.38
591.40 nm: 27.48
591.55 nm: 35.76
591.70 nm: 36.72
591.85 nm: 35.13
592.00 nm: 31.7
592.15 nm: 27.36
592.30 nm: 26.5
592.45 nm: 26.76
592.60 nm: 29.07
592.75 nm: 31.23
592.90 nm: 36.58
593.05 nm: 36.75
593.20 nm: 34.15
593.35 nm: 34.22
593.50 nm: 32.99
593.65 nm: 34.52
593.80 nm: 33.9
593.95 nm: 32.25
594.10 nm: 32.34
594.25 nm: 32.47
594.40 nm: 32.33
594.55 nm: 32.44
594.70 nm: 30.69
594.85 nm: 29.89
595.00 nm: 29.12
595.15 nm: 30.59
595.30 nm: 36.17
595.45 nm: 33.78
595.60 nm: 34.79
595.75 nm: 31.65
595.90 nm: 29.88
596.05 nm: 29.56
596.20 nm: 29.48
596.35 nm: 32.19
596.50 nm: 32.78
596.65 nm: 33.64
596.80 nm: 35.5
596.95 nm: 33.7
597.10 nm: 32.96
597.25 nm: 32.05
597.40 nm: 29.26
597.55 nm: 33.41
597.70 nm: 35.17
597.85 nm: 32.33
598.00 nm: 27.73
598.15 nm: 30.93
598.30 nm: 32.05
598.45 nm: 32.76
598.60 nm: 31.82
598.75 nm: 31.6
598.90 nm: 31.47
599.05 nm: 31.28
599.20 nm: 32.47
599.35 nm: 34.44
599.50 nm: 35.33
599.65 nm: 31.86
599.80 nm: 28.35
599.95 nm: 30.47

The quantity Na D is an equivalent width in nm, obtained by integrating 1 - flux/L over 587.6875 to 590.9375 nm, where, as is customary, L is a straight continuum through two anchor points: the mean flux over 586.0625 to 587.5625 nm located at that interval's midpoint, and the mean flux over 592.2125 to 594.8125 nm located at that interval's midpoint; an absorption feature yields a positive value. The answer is 0.476 nm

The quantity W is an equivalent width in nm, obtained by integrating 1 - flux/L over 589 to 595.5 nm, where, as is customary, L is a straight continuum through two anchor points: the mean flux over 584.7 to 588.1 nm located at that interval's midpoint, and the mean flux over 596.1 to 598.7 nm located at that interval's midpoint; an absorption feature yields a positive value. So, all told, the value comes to 0.452 nm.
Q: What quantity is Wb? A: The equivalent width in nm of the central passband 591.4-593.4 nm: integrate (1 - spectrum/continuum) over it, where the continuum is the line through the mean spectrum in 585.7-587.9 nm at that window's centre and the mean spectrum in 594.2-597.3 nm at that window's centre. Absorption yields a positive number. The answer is 0.06 nm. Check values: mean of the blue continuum 35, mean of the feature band 32.2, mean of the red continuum 32.2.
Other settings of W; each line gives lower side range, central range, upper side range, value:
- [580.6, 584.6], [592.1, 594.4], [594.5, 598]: 0.03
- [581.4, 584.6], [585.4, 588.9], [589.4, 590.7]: -0.36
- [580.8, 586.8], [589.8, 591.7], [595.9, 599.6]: 0.23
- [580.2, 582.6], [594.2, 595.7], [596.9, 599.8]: 0.00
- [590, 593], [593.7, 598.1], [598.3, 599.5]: -0.10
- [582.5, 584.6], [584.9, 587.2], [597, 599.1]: 0.10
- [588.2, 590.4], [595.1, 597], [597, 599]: -0.09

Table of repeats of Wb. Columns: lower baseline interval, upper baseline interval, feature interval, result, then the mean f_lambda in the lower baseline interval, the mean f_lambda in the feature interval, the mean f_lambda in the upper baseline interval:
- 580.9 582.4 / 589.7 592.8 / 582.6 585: -0.257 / 33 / 35.6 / 29.3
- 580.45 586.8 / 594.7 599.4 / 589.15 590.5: 0.215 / 33.4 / 27.5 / 32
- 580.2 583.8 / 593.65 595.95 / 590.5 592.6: 0.169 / 33.4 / 29.9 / 32.3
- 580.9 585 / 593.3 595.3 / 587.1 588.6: -0.014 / 34.6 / 33.9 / 32.3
